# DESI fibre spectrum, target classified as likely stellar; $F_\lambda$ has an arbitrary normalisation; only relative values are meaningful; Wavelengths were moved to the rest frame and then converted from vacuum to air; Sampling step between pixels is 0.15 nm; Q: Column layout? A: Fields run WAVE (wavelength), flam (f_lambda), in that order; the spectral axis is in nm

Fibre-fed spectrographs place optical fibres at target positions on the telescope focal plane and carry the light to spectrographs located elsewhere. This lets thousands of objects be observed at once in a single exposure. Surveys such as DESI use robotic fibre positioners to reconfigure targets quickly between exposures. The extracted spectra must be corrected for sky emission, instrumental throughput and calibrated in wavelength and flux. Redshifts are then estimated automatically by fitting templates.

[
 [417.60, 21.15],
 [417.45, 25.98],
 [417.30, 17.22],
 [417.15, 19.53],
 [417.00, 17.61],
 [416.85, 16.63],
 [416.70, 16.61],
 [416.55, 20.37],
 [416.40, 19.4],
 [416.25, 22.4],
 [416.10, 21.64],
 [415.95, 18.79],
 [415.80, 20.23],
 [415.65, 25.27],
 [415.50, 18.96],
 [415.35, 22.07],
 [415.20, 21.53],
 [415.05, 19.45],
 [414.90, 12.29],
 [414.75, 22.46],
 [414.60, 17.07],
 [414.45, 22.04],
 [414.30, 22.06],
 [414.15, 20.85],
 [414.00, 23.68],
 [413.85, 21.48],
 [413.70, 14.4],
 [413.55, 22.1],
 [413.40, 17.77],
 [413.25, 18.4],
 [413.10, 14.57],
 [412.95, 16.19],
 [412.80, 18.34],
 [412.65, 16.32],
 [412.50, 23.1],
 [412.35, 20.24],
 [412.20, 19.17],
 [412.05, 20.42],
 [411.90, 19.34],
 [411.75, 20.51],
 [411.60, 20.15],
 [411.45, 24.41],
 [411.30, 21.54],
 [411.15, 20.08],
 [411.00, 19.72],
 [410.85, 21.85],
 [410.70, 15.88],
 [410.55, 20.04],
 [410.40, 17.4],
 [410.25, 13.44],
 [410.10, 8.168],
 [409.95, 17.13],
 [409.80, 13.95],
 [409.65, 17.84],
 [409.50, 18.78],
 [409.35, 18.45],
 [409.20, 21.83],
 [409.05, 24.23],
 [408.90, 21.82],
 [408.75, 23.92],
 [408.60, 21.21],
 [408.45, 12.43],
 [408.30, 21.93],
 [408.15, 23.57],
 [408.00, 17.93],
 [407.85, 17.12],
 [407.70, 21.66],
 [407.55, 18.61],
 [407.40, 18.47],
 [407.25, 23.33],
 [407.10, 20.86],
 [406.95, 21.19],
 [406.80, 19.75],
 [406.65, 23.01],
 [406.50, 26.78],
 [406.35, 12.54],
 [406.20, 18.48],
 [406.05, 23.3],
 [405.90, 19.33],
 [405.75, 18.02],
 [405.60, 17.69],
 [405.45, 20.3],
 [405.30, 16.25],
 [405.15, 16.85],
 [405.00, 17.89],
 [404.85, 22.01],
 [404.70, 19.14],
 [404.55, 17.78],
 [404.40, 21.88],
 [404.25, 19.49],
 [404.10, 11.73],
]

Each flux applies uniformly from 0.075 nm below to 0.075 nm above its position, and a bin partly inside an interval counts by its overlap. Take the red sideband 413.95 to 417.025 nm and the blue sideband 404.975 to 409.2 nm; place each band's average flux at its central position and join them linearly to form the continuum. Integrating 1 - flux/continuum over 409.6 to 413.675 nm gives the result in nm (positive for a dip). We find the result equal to 0.33 nm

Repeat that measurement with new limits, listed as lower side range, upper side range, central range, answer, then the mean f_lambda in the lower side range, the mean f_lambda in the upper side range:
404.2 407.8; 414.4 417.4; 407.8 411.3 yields 0.18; 19.8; 19.6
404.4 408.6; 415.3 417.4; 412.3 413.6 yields 0.08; 19.6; 19.8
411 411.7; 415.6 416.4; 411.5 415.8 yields 0.33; 21.3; 21.3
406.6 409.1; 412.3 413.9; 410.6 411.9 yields -0.09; 20.6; 18.4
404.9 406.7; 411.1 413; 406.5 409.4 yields -0.19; 19.2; 20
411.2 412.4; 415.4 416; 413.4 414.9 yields 0.05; 20.7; 20.9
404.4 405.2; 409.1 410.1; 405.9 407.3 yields -0.19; 19.1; 17.4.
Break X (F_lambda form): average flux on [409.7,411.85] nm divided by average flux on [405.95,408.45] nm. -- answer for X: 0.90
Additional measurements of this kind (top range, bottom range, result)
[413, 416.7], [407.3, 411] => 1.06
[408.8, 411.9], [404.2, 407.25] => 0.96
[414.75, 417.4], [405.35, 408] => 0.98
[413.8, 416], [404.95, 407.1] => 1.06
